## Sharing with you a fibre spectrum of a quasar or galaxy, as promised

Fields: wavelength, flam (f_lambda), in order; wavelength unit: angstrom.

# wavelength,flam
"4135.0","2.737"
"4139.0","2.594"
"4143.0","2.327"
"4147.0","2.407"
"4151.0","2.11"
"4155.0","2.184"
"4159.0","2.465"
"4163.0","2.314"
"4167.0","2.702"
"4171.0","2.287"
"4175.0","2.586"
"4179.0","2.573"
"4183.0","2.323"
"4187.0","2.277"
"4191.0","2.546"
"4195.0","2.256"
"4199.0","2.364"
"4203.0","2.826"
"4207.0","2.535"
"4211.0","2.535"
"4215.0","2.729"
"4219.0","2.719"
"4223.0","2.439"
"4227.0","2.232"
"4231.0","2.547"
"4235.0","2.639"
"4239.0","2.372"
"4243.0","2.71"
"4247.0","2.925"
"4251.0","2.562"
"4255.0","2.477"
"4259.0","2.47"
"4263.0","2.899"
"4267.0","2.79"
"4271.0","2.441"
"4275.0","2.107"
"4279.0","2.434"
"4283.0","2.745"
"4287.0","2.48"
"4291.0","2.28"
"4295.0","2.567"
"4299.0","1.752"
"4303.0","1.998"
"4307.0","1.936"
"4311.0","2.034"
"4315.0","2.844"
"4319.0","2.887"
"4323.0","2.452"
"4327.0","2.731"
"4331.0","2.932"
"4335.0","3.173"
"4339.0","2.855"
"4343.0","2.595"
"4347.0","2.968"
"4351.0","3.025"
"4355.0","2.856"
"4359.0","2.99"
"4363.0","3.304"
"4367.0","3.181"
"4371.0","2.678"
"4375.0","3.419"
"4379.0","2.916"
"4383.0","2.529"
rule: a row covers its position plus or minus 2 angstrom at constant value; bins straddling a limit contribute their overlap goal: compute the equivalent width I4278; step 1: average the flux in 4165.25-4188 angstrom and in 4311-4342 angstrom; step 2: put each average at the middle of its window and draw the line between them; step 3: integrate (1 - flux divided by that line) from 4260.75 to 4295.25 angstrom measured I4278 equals 1.95 angstrom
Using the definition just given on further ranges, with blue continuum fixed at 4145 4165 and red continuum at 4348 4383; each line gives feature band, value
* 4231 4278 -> 1.02 angstrom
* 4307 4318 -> 1.73 angstrom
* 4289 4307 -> 4.25 angstrom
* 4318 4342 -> 0.56 angstrom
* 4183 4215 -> -0.47 angstrom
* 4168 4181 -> -0.75 angstrom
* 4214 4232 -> 0.04 angstrom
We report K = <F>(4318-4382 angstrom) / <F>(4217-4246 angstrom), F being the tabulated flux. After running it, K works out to 1.2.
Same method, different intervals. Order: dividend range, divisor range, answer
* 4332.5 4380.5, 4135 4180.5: 1.24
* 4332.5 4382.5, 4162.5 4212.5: 1.20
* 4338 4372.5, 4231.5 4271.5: 1.12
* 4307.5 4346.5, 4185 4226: 1.07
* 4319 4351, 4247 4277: 1.11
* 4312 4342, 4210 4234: 1.10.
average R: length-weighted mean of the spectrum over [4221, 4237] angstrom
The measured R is 2.46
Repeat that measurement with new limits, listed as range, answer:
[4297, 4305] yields 1.88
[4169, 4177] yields 2.44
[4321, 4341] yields 2.83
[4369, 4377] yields 3.05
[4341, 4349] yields 2.78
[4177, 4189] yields 2.39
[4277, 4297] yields 2.5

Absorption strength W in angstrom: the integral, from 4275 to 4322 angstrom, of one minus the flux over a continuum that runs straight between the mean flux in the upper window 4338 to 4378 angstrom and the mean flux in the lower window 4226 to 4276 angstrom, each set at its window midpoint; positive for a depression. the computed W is 6.87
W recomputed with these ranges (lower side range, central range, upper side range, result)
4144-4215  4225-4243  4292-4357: 0.14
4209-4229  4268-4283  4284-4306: -0.71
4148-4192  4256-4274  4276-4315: -2.40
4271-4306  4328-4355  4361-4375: -0.76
